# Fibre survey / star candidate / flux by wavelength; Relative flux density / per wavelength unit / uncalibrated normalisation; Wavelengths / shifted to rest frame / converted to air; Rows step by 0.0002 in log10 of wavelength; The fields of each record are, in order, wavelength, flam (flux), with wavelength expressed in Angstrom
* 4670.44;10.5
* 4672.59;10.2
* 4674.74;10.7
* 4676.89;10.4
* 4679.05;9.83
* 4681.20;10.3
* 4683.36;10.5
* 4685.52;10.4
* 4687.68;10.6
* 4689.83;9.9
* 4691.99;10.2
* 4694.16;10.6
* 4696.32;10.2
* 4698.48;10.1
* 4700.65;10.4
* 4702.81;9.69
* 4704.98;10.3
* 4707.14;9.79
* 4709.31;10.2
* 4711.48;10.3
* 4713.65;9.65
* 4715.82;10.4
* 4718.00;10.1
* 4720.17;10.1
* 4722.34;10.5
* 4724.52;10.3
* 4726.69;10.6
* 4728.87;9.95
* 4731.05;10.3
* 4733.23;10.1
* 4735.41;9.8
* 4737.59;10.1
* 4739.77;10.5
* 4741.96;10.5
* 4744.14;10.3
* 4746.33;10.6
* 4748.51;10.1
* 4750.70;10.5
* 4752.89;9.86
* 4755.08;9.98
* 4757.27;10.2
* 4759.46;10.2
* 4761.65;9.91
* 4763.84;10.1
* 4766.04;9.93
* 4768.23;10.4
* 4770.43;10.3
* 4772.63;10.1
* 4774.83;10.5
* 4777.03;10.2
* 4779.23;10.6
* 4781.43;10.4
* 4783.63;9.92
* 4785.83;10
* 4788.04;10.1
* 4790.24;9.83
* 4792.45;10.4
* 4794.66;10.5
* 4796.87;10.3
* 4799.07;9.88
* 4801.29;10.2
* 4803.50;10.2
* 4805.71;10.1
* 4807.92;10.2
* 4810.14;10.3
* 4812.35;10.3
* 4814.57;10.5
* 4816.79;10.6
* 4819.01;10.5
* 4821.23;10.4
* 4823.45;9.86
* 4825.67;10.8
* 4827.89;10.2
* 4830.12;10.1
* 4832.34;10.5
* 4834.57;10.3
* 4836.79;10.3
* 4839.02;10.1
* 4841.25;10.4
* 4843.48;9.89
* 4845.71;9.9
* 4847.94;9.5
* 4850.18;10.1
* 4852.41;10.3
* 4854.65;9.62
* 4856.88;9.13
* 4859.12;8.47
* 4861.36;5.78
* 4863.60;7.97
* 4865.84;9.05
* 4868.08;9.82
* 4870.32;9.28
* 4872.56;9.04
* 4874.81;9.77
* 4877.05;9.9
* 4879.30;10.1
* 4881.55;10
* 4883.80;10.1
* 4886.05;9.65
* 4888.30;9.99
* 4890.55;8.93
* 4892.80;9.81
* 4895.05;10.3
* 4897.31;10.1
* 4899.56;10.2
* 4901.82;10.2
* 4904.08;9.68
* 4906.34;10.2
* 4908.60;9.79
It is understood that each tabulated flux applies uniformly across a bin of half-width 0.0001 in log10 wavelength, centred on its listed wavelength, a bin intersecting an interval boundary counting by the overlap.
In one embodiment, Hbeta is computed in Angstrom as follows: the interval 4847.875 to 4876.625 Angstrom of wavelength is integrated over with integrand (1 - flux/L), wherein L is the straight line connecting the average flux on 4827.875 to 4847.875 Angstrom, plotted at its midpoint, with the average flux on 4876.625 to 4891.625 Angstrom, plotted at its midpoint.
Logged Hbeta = 2.6 Angstrom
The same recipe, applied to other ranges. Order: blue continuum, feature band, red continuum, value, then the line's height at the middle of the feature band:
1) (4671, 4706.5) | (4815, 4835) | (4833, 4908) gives -1.17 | 9.8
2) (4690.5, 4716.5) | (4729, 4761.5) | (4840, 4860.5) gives -0.64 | 10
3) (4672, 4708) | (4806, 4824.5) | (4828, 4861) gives -0.80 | 9.9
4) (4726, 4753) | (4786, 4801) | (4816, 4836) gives 0.23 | 10.3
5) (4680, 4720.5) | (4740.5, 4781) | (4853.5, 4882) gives -1.91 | 9.78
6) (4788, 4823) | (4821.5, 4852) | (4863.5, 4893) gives -0.58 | 9.97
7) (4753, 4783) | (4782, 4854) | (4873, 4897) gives -1.11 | 10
